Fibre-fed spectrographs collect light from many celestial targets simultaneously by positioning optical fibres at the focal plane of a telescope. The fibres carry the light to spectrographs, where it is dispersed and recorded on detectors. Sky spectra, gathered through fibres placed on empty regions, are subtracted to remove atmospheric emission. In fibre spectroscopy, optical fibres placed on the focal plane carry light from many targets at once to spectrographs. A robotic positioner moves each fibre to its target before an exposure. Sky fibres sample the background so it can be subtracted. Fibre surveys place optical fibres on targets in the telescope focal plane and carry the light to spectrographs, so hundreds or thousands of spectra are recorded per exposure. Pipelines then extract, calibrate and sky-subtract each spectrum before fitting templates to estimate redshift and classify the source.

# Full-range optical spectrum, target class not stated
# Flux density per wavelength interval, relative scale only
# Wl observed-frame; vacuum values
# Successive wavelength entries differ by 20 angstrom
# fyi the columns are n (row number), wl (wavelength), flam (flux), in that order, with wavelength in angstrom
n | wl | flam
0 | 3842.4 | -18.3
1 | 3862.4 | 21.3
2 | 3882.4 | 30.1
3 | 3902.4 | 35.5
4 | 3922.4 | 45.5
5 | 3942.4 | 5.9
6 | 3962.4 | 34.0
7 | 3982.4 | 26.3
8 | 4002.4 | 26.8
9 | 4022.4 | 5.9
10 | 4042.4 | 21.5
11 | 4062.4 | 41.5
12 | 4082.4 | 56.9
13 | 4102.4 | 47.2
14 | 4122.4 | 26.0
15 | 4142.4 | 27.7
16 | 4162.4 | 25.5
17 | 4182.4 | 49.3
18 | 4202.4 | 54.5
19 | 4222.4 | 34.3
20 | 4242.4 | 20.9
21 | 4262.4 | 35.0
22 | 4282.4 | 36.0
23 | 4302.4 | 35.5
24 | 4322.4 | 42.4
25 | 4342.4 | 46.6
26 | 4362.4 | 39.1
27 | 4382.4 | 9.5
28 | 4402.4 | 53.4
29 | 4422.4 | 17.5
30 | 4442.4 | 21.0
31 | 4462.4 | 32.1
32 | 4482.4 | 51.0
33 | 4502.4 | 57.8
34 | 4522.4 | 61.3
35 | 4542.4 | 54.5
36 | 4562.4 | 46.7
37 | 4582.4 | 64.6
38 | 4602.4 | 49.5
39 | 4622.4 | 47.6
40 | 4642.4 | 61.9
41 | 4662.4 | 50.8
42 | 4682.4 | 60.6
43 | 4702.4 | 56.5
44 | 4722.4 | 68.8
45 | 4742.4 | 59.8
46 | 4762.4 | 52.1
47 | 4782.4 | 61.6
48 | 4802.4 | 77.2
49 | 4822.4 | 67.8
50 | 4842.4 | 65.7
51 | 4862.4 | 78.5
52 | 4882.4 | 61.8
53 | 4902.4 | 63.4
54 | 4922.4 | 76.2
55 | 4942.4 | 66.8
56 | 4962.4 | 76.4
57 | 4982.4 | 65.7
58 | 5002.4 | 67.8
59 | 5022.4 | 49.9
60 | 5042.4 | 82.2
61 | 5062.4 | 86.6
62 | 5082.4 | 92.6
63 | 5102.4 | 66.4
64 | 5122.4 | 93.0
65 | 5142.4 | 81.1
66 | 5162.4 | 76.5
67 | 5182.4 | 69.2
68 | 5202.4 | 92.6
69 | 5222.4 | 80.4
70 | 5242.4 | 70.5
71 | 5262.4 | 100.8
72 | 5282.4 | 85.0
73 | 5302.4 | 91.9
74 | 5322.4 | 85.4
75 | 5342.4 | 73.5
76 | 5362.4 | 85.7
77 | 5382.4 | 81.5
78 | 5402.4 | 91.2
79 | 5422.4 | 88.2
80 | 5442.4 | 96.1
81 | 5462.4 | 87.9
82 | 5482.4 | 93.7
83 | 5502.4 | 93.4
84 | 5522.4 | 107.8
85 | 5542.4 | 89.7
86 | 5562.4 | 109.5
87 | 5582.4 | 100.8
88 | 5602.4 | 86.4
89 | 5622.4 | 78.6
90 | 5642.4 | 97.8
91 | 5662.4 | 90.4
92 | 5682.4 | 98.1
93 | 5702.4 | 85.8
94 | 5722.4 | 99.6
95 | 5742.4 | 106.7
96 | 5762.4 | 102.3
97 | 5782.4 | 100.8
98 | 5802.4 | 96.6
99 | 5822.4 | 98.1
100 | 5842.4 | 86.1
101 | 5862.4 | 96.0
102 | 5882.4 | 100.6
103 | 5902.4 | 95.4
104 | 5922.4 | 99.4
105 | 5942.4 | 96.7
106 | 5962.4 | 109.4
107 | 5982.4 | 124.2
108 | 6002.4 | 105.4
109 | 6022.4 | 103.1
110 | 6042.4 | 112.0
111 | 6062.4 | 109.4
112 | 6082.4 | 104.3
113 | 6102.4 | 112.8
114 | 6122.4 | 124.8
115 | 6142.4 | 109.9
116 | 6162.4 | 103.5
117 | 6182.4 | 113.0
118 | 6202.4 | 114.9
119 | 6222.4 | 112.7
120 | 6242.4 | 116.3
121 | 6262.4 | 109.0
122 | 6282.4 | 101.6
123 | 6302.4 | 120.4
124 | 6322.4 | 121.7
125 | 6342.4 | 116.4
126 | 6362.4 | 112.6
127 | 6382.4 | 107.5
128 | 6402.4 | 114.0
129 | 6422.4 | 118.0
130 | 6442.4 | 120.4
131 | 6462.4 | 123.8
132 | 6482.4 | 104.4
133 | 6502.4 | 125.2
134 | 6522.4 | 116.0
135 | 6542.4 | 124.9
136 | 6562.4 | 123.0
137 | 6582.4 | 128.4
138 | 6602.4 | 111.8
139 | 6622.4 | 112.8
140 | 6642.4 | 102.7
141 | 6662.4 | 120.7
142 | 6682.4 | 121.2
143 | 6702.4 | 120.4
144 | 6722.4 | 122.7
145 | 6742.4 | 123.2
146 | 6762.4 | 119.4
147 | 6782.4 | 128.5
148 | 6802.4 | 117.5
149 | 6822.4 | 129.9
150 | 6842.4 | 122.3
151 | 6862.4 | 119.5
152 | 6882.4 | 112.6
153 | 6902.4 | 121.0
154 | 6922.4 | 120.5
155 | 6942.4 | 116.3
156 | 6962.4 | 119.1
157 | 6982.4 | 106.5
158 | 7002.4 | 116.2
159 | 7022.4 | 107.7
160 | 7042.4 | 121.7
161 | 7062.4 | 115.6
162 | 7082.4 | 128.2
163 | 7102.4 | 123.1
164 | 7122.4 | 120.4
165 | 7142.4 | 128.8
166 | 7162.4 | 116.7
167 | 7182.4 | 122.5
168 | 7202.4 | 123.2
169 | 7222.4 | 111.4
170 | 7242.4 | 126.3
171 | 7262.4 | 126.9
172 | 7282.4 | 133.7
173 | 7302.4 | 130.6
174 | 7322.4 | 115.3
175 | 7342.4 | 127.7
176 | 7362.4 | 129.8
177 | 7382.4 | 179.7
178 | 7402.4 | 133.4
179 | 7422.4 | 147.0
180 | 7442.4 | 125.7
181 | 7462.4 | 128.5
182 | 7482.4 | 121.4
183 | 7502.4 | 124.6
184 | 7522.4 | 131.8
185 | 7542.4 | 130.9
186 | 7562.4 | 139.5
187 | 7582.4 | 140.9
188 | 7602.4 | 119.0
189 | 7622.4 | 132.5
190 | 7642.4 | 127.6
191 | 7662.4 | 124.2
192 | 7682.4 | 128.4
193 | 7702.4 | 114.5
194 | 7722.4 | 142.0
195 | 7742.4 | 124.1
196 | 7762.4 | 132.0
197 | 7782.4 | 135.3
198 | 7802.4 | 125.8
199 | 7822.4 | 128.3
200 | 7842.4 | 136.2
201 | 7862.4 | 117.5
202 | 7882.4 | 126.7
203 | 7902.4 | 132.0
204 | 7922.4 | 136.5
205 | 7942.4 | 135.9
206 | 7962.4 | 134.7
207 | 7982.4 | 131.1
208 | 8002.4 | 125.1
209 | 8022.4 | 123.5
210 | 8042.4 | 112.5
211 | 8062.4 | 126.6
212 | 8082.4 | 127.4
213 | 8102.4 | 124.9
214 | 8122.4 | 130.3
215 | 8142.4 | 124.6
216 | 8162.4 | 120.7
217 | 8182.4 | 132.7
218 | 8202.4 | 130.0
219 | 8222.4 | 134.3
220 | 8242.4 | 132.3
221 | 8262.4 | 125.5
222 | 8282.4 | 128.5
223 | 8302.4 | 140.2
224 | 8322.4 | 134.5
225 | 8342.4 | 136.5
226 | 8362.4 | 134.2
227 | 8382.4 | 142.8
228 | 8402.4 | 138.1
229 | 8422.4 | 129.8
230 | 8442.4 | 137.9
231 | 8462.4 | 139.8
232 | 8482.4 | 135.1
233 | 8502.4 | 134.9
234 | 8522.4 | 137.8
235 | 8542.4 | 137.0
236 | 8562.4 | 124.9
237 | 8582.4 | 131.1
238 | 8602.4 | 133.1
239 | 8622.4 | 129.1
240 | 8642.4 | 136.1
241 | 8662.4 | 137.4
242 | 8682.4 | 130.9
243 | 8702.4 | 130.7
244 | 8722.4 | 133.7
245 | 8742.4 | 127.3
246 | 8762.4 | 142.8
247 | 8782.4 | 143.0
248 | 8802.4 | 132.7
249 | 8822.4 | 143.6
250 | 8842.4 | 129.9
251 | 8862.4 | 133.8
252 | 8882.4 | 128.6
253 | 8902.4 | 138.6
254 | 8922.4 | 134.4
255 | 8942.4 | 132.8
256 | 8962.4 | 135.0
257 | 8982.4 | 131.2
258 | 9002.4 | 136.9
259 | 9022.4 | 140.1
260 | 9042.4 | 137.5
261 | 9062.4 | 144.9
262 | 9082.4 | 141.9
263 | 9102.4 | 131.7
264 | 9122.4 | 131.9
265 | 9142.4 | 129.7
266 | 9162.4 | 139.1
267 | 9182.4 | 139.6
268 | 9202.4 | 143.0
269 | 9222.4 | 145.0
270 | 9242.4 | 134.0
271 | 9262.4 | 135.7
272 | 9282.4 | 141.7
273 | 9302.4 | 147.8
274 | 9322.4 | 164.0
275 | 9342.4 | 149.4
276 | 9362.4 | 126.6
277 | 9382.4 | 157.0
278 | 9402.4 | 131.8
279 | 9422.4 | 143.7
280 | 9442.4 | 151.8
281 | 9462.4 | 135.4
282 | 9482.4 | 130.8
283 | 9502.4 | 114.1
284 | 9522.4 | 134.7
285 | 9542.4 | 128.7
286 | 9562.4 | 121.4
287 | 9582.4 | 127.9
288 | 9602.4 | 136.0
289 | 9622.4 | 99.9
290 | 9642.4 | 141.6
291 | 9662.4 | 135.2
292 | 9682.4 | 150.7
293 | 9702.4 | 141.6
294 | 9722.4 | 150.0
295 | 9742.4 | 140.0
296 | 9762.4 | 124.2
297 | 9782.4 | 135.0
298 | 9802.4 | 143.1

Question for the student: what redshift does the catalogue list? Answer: 0.126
